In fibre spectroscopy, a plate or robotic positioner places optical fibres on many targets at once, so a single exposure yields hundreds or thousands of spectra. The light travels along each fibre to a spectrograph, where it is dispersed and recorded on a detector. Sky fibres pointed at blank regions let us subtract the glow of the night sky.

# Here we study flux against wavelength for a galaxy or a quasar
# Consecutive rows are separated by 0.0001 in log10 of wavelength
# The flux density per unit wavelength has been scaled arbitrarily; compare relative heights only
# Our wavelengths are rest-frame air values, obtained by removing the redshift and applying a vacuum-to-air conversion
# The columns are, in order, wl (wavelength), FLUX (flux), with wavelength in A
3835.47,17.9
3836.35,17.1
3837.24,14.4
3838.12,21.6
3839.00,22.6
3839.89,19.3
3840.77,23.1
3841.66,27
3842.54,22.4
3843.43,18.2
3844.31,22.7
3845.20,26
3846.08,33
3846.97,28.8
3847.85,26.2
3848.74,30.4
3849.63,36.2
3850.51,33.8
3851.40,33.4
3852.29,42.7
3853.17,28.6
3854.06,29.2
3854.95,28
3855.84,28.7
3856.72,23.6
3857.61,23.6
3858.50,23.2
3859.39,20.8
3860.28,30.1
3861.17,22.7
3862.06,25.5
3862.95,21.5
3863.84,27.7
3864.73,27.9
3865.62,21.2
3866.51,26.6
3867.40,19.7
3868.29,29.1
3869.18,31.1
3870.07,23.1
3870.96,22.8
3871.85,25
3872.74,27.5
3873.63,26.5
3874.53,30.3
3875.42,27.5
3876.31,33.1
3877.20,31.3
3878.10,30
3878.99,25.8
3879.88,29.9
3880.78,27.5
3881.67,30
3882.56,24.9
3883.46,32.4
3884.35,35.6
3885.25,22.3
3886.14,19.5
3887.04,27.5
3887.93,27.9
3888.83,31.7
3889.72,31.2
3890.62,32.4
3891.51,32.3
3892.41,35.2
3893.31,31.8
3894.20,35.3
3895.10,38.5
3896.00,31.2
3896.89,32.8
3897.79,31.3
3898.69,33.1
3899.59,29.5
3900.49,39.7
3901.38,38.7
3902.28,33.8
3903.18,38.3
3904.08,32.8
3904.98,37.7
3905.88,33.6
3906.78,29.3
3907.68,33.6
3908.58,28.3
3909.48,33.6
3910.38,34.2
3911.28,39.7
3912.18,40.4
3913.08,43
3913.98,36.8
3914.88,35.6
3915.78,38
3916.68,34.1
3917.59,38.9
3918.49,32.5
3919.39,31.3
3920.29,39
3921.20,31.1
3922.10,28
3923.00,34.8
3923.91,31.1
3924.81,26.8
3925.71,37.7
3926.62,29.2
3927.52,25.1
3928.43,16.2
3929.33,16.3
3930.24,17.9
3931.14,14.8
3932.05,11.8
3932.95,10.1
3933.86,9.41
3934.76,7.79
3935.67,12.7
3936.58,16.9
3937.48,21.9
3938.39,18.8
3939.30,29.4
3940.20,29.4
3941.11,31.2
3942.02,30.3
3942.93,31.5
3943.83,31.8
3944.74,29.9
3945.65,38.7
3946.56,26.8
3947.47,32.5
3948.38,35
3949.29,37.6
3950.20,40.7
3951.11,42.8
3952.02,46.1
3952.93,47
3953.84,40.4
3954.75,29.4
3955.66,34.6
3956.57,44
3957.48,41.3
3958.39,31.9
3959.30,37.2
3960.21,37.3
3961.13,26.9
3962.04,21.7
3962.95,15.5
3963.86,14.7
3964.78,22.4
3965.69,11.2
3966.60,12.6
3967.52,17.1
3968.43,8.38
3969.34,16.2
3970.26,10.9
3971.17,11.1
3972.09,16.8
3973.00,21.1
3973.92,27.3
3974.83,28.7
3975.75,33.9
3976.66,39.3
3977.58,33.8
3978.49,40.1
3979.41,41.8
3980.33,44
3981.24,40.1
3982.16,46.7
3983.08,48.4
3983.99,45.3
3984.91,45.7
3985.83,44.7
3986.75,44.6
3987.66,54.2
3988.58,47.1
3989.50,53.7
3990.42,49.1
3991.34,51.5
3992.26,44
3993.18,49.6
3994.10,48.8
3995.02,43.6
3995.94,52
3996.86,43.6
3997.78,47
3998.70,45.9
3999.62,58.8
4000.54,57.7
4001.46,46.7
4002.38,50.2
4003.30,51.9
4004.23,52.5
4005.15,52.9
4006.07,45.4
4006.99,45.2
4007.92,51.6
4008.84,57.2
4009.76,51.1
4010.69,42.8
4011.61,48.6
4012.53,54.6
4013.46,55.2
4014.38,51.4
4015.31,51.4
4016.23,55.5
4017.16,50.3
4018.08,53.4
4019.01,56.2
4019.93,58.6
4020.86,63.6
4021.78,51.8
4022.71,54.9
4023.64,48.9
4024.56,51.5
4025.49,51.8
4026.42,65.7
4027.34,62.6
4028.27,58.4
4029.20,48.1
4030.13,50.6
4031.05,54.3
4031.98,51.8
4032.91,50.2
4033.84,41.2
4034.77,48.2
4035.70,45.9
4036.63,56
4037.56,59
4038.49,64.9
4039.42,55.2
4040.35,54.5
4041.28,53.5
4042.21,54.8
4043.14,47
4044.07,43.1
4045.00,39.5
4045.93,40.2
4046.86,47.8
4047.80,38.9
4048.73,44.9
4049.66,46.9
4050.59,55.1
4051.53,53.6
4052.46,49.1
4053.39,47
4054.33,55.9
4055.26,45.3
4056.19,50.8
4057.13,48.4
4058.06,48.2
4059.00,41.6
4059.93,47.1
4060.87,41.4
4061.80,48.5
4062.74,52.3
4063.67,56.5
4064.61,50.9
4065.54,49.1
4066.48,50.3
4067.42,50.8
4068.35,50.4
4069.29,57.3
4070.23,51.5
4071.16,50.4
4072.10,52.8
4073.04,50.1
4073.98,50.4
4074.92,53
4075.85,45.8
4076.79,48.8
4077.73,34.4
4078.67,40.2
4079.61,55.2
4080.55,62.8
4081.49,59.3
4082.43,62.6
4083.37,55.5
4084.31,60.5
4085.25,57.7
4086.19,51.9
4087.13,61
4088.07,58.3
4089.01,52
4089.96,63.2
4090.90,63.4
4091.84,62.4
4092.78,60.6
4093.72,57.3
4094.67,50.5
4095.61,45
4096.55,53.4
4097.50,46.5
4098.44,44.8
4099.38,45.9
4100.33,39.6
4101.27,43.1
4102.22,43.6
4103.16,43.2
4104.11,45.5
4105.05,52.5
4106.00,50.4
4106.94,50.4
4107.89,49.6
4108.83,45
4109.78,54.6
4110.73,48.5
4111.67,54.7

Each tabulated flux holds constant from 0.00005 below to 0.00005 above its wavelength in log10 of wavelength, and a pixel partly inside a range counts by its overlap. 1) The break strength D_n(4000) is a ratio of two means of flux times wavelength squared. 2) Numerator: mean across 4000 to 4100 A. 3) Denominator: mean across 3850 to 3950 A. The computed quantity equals 1.9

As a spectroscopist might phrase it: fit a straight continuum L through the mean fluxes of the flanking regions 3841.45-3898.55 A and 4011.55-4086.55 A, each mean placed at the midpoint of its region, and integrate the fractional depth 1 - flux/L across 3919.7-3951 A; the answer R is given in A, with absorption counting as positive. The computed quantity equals 9.1 A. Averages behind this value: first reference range 28.4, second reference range 51.5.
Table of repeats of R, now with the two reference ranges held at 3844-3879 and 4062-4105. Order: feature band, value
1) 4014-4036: -3.7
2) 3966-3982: 5.5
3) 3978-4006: -4.0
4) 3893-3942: 5.7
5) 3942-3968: 4.4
